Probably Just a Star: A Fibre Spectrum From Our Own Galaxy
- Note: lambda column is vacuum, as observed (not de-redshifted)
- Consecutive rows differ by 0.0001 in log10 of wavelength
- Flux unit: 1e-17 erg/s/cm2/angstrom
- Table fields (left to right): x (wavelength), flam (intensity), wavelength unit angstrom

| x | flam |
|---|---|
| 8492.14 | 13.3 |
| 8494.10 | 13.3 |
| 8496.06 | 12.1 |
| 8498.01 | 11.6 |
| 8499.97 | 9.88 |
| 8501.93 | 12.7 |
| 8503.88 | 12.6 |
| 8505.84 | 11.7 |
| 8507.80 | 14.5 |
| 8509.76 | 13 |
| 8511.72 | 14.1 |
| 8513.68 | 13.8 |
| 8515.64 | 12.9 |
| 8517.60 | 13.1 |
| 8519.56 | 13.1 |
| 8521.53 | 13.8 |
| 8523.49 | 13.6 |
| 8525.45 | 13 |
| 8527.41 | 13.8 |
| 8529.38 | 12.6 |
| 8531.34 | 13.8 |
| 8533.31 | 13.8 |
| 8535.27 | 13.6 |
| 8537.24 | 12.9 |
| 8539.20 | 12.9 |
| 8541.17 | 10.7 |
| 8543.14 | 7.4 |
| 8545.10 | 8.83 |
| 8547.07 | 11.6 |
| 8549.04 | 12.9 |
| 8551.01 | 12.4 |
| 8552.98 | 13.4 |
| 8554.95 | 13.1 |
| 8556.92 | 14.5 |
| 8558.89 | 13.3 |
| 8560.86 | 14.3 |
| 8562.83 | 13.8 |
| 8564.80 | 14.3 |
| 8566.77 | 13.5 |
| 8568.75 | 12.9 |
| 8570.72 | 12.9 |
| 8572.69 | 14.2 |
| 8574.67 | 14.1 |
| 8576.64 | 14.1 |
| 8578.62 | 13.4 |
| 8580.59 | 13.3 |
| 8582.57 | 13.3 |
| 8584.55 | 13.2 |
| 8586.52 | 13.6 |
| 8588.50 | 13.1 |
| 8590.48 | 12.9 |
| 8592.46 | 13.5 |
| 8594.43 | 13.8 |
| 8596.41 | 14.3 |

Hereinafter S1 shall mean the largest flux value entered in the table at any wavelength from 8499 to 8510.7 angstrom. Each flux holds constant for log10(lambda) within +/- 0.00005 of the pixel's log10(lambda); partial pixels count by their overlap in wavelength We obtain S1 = 14.5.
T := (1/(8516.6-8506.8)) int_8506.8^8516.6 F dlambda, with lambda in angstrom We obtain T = 13.7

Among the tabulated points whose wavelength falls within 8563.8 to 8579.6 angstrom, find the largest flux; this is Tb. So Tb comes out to 14.3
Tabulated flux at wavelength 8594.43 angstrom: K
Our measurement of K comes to 13.8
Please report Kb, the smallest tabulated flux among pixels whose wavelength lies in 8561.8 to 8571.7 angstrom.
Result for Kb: 12.9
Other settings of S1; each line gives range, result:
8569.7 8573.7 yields 14.2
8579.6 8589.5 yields 13.6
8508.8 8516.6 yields 14.1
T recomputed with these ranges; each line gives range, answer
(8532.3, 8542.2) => 12.8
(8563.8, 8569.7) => 13.6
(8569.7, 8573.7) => 13.6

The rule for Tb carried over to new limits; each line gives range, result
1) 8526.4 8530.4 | 13.8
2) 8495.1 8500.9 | 12.1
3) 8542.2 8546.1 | 8.83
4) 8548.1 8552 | 12.9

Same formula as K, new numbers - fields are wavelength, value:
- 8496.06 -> 12.1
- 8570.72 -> 12.9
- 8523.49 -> 13.6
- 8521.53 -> 13.8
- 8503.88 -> 12.6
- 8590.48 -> 12.9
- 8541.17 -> 10.7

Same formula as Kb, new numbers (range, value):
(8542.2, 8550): 7.4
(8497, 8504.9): 9.88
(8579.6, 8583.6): 13.3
